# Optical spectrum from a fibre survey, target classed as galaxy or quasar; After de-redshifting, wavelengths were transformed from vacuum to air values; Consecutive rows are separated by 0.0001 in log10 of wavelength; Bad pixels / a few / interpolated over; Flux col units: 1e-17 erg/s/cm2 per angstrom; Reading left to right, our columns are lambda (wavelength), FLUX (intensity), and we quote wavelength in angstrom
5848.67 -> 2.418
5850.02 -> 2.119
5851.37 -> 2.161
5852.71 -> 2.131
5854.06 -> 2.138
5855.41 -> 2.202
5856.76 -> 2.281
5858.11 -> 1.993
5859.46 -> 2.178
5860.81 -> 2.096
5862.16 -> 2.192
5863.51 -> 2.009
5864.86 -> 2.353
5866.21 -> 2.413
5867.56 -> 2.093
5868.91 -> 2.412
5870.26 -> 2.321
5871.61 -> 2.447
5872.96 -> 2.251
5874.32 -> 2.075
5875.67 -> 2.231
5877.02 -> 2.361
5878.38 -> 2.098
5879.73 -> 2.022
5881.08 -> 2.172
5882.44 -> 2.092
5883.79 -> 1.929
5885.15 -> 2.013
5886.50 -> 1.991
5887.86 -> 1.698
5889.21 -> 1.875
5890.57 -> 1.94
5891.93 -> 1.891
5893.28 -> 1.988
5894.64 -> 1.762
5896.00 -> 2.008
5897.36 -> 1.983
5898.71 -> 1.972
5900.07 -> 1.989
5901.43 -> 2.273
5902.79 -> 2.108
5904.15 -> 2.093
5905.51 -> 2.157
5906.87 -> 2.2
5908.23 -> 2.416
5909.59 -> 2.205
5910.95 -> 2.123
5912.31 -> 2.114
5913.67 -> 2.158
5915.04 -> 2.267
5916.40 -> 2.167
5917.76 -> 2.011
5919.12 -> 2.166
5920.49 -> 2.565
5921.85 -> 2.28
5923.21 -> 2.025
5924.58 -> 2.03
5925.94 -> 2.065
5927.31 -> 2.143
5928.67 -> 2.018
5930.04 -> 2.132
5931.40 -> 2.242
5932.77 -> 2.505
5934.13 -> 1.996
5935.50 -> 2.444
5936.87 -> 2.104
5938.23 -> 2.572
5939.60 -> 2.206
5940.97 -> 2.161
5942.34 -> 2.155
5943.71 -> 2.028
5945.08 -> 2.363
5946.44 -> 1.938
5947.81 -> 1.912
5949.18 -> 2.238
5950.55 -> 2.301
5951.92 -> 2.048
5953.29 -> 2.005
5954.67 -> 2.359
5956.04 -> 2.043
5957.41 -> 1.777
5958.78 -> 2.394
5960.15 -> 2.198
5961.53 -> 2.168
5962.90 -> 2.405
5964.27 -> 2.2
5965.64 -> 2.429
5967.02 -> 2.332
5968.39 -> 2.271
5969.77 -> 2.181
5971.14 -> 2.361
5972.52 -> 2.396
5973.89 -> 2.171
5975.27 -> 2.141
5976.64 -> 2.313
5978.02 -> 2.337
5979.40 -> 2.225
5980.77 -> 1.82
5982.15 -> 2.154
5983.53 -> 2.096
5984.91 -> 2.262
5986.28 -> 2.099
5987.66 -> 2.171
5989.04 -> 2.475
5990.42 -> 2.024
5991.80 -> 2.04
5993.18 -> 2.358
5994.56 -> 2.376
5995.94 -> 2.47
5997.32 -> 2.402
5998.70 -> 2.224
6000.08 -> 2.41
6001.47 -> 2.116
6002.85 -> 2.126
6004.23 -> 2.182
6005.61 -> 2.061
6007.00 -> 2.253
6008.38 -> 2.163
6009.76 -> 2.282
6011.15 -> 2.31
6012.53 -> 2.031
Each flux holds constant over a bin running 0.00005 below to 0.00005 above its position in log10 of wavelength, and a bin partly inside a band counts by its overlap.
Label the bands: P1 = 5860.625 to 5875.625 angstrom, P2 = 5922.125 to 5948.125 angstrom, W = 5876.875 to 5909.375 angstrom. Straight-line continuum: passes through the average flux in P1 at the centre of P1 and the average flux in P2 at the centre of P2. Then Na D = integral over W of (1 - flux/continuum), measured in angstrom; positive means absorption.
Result 2.6 angstrom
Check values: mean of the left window 2.25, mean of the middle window 2.04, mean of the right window 2.17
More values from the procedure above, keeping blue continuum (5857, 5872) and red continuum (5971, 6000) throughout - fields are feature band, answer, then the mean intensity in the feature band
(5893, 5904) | 1.05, 2.01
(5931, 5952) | 0.26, 2.2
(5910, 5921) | 0.19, 2.19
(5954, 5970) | 0.02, 2.23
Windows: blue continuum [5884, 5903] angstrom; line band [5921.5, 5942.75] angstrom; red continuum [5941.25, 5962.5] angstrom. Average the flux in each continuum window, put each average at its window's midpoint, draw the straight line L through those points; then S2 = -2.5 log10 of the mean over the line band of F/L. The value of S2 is -0.06 mag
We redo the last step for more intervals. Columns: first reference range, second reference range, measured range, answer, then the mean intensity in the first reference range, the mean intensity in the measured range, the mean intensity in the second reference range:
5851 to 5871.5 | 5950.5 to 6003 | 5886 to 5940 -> 0.05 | 2.21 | 2.12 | 2.22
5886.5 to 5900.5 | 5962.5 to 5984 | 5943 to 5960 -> 0.02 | 1.91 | 2.12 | 2.24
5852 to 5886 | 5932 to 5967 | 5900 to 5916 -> 0.00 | 2.18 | 2.18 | 2.2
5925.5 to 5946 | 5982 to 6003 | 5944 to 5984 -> 0.02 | 2.21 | 2.19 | 2.24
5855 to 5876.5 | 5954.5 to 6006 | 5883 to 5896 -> 0.17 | 2.22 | 1.91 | 2.23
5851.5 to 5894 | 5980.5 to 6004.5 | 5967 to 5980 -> -0.03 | 2.13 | 2.27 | 2.22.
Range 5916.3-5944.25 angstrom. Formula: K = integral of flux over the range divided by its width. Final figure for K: 2.19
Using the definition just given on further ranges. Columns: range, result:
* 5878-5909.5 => 2.03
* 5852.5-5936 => 2.14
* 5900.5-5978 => 2.2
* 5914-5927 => 2.17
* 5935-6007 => 2.21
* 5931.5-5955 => 2.19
